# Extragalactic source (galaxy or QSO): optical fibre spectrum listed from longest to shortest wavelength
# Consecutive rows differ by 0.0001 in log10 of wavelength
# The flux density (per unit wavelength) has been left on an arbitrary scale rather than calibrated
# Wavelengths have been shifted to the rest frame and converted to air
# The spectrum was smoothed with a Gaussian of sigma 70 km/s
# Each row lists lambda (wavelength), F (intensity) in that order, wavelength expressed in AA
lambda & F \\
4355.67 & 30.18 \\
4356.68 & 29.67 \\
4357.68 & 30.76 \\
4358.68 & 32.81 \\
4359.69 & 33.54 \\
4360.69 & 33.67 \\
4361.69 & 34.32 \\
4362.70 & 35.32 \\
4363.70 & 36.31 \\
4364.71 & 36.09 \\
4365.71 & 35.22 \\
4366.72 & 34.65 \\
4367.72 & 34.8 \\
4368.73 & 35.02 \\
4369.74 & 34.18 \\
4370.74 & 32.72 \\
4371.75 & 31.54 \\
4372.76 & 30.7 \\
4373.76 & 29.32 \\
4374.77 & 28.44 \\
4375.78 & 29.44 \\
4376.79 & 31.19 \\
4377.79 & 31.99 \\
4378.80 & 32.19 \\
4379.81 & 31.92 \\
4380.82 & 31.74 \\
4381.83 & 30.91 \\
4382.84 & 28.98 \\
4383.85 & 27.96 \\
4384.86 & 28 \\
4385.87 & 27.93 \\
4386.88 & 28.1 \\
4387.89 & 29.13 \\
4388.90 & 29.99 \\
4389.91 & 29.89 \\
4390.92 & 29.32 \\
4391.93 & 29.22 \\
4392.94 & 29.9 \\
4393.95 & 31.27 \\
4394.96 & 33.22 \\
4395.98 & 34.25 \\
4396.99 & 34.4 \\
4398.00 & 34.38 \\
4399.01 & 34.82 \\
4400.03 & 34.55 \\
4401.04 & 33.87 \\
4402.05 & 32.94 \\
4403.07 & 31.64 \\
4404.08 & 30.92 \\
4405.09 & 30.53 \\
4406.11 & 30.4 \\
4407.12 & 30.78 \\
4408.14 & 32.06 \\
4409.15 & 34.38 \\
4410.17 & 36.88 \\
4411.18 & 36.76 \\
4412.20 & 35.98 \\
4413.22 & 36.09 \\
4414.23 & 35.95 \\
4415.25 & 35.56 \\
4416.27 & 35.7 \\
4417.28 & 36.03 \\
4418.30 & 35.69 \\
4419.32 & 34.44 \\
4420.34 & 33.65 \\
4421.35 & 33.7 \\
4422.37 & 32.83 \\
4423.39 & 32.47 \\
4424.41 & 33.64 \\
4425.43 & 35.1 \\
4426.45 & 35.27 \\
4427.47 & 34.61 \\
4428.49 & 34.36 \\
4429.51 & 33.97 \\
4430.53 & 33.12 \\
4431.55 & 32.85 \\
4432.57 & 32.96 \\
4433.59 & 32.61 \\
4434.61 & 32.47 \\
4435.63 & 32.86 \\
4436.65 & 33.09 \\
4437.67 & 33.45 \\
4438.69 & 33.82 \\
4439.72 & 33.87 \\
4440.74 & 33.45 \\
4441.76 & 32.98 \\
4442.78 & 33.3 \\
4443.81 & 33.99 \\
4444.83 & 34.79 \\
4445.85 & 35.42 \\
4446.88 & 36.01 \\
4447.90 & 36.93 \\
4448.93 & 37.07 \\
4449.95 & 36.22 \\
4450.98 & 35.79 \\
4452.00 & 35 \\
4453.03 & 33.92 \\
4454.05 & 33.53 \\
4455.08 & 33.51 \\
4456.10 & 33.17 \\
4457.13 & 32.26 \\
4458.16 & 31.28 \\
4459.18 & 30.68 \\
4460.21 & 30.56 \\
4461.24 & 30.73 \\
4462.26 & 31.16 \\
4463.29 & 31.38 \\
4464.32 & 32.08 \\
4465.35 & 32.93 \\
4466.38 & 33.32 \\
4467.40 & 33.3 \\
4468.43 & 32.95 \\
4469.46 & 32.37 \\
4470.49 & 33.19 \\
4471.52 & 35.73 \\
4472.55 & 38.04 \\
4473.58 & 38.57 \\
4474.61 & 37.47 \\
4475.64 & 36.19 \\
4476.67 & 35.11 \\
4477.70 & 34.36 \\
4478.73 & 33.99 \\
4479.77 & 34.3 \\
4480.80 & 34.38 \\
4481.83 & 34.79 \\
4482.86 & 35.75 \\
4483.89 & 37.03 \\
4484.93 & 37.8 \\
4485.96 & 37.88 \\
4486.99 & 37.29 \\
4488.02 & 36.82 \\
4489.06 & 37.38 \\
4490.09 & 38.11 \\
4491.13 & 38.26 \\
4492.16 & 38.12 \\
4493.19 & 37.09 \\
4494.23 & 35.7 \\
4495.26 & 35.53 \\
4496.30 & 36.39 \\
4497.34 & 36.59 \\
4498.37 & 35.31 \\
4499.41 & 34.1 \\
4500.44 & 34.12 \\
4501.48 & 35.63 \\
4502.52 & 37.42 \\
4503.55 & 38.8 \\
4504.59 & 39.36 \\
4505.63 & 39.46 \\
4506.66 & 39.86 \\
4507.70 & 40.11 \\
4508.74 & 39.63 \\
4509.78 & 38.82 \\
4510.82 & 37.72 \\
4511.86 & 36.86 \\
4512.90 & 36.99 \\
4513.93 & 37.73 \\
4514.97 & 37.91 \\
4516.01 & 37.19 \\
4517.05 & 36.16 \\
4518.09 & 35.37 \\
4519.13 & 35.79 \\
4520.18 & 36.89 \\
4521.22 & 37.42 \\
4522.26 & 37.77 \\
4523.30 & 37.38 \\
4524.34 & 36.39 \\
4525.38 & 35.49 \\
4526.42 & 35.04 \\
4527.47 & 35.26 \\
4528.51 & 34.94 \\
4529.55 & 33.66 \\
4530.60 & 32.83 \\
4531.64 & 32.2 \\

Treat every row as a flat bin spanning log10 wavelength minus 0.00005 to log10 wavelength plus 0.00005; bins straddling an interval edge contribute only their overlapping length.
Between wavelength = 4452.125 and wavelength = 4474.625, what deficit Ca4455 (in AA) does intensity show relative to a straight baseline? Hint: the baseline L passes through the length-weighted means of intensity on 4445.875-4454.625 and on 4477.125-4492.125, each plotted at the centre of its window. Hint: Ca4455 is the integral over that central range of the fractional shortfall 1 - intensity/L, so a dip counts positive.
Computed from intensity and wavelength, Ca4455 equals 1.6 AA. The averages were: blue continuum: 35.5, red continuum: 36.3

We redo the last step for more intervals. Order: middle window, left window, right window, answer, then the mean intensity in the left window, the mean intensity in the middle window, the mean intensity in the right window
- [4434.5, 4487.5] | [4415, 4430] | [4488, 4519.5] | 2.22 AA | 34.4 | 34.3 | 37.2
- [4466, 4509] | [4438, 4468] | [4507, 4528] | -1.11 AA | 33.5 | 36.4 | 37.1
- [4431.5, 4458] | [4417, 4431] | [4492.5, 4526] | 0.64 AA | 34.2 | 34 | 37.1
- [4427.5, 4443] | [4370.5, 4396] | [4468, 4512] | 0.01 AA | 30.2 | 33.3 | 36.6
